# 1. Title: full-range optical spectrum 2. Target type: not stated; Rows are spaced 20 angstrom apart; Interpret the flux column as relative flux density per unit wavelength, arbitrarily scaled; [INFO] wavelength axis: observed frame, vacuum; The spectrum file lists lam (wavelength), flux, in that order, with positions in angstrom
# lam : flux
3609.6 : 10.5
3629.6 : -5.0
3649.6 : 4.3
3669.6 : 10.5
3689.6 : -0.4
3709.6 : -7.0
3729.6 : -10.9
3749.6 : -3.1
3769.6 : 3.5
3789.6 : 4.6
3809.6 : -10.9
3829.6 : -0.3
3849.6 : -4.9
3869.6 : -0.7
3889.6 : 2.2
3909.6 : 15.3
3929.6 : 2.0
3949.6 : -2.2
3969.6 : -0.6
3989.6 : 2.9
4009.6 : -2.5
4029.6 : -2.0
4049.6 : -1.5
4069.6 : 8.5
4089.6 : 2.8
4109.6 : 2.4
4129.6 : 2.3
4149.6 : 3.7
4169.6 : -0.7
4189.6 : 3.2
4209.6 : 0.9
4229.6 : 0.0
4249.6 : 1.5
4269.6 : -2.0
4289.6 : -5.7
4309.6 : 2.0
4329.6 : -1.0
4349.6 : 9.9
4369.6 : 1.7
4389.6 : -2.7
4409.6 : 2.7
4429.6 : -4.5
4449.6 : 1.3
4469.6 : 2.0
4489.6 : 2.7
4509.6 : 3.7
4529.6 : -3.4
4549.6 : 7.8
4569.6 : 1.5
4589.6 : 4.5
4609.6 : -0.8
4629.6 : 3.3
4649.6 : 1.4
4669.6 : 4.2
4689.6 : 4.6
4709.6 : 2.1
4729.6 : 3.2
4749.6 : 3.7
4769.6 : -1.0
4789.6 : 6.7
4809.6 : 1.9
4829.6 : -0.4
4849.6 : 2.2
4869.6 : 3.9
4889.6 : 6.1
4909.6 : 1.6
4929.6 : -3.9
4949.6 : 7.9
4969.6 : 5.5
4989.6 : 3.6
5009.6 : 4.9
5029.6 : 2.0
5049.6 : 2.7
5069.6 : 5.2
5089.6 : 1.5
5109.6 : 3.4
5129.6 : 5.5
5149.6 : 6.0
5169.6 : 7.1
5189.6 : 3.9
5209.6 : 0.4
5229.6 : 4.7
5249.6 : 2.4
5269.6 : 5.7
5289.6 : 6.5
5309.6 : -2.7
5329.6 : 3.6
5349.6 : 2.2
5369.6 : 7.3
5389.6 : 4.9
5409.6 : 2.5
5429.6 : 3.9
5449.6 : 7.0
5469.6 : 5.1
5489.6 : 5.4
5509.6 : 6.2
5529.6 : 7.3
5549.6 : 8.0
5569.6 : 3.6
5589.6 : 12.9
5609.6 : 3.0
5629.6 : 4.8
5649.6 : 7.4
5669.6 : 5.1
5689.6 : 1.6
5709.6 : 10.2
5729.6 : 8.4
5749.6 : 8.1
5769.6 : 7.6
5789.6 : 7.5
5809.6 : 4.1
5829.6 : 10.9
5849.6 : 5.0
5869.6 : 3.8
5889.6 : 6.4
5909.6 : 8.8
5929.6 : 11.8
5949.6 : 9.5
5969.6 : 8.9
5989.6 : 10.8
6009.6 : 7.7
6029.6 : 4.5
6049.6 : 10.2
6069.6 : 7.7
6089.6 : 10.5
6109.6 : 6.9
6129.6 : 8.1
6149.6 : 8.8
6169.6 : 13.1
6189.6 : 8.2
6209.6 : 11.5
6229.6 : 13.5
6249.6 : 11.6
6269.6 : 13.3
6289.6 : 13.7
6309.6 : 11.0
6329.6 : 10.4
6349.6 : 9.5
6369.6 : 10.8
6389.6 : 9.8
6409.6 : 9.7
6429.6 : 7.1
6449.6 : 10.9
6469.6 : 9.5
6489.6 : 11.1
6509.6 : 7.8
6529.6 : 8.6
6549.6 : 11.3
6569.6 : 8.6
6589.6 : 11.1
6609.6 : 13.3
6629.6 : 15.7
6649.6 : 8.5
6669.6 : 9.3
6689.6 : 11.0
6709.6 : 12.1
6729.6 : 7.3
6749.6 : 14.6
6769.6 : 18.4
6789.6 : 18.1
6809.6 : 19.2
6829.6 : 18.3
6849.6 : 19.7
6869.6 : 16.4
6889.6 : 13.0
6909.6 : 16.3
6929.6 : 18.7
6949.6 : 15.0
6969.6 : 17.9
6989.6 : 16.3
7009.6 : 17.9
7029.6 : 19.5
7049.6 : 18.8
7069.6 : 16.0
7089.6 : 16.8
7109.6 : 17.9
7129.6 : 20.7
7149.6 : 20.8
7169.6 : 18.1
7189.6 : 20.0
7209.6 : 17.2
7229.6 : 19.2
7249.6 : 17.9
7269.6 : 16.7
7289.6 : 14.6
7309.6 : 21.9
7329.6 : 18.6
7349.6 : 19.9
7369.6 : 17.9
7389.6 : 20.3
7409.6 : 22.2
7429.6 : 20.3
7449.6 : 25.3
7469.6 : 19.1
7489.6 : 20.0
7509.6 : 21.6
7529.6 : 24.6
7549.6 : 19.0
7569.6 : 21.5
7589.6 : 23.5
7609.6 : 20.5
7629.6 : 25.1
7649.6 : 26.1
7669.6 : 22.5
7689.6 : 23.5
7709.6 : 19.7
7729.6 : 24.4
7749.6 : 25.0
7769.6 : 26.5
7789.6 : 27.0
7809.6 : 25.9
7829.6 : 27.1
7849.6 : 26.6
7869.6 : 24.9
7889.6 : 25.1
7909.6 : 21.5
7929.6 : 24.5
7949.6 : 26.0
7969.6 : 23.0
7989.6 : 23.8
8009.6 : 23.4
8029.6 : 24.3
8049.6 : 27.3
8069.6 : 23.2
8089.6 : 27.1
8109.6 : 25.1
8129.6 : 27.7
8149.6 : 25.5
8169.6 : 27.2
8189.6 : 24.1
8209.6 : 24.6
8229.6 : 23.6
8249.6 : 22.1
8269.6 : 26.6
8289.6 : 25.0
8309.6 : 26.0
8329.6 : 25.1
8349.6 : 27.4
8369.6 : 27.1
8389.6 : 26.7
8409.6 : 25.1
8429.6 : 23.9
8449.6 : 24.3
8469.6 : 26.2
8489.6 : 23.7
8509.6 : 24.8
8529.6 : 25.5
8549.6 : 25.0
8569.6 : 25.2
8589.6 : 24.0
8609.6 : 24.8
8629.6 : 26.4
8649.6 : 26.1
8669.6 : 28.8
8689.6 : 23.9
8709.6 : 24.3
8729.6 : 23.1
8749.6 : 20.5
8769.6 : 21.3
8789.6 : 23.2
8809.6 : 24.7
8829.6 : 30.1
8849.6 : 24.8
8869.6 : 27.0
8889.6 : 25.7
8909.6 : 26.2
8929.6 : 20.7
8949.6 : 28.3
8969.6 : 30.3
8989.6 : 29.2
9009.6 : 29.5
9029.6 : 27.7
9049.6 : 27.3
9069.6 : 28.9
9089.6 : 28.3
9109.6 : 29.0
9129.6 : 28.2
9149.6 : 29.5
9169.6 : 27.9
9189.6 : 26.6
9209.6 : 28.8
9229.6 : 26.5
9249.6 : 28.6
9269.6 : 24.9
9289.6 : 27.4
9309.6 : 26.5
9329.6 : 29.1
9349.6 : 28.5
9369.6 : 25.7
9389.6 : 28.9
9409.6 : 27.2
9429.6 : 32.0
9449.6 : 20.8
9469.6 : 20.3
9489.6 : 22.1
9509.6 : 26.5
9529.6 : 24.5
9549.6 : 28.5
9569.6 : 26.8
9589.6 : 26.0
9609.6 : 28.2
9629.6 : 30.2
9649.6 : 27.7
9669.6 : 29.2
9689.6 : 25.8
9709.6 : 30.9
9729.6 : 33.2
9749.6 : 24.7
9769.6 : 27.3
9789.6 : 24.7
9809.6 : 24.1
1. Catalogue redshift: 0.693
